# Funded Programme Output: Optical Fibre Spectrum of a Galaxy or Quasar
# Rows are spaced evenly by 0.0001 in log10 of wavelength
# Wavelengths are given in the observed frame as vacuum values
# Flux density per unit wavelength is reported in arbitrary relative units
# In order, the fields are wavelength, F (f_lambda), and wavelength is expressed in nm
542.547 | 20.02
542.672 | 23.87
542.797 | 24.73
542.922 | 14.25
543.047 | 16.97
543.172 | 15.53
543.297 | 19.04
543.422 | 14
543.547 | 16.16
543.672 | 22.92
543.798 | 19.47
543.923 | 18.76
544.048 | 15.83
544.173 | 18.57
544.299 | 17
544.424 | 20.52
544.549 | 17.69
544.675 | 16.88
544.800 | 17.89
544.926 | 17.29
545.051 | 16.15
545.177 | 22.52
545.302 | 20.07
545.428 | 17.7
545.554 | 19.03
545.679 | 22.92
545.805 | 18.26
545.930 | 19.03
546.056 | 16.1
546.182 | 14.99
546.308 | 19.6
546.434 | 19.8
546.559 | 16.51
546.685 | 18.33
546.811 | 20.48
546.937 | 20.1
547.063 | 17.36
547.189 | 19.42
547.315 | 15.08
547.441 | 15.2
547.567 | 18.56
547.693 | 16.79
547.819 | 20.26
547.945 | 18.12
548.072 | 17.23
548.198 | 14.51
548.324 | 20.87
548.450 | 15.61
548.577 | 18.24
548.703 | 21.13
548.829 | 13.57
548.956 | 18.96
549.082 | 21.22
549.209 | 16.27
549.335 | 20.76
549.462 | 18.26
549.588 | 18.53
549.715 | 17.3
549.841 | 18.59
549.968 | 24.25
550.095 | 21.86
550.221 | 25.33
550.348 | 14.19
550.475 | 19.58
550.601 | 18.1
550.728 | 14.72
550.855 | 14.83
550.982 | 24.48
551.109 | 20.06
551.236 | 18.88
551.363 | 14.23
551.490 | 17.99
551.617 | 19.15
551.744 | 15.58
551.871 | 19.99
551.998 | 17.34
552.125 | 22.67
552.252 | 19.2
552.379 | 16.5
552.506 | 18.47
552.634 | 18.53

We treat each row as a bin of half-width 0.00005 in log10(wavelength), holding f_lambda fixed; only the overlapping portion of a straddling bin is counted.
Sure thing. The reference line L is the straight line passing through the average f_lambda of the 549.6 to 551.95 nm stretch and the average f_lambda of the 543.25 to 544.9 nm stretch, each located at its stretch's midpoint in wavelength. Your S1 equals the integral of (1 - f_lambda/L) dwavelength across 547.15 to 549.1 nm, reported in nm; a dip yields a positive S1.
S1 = 0.09 nm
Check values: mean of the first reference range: 18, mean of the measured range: 17.7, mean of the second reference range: 18.8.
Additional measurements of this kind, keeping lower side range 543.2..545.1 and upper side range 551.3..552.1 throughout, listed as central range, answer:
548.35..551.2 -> -0.199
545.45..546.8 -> -0.054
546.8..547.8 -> -0.004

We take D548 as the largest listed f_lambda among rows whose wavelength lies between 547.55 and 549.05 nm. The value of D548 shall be 21.13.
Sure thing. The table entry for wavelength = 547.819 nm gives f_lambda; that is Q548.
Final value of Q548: 20.26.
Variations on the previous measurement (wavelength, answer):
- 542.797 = 24.73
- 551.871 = 19.99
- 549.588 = 18.53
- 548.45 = 15.61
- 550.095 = 21.86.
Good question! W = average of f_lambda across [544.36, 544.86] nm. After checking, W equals 18.3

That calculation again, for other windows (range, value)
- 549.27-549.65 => 19.2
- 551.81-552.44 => 19.2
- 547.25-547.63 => 16.3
